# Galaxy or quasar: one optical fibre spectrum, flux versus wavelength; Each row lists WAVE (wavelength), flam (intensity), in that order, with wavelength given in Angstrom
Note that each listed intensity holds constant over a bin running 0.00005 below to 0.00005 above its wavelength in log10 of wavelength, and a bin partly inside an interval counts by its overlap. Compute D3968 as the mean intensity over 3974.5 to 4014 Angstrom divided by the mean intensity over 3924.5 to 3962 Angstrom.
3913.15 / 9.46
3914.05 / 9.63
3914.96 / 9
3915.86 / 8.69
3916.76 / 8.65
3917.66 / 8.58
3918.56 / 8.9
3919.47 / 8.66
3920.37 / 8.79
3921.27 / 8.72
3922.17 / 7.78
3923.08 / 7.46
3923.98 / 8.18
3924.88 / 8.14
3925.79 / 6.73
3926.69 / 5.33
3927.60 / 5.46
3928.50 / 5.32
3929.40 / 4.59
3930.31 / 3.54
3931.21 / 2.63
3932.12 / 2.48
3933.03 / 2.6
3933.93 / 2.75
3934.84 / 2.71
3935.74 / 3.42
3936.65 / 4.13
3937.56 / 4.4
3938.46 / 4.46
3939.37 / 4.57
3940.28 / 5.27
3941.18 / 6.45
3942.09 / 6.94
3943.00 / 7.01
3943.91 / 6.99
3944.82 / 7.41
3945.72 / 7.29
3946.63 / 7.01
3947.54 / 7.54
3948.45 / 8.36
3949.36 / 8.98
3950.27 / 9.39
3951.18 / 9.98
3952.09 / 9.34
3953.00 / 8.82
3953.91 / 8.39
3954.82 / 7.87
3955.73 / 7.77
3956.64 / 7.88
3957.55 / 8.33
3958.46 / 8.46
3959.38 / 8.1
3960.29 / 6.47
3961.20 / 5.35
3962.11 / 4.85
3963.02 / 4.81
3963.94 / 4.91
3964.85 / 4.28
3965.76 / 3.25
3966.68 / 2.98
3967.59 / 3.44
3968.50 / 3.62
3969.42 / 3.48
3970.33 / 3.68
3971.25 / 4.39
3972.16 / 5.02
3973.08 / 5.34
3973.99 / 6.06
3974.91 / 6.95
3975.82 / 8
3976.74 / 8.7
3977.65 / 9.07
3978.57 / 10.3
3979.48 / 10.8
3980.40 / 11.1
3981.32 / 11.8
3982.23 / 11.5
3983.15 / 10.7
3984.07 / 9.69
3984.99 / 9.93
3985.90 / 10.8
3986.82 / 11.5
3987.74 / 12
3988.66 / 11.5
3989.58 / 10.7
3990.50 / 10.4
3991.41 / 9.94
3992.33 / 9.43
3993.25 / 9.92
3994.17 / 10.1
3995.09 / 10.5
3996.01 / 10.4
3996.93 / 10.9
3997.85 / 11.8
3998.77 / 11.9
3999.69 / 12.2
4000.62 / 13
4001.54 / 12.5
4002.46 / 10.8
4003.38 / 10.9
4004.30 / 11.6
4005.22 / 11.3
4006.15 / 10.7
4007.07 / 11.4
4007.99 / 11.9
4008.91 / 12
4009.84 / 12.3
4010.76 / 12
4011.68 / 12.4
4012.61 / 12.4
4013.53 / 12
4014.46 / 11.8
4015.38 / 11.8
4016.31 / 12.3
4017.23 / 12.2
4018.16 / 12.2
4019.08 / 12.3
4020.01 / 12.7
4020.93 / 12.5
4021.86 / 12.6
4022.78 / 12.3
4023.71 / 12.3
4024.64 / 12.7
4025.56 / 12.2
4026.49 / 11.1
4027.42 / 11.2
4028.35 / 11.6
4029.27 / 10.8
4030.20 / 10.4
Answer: 1.74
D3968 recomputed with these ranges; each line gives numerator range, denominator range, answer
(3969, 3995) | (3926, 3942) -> 2.14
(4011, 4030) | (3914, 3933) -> 1.76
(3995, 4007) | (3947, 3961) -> 1.38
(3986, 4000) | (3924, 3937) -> 2.47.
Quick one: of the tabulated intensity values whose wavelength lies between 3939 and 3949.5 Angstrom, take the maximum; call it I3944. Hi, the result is 8.98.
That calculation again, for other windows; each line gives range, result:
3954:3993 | 12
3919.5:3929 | 8.79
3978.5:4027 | 13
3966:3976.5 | 8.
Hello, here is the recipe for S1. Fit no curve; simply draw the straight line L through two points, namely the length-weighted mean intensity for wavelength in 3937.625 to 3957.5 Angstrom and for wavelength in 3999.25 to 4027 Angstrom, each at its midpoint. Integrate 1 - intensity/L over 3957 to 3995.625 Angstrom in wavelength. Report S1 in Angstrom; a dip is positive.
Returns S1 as 6.8 Angstrom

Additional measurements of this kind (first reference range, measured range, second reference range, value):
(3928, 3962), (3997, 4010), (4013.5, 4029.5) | -1.2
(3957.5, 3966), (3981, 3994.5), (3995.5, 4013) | -1.9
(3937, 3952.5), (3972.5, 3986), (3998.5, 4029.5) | 0.4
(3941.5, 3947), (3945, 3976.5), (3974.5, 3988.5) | 6.7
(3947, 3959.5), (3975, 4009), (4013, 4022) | -0.1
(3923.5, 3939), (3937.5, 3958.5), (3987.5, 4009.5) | -4.3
